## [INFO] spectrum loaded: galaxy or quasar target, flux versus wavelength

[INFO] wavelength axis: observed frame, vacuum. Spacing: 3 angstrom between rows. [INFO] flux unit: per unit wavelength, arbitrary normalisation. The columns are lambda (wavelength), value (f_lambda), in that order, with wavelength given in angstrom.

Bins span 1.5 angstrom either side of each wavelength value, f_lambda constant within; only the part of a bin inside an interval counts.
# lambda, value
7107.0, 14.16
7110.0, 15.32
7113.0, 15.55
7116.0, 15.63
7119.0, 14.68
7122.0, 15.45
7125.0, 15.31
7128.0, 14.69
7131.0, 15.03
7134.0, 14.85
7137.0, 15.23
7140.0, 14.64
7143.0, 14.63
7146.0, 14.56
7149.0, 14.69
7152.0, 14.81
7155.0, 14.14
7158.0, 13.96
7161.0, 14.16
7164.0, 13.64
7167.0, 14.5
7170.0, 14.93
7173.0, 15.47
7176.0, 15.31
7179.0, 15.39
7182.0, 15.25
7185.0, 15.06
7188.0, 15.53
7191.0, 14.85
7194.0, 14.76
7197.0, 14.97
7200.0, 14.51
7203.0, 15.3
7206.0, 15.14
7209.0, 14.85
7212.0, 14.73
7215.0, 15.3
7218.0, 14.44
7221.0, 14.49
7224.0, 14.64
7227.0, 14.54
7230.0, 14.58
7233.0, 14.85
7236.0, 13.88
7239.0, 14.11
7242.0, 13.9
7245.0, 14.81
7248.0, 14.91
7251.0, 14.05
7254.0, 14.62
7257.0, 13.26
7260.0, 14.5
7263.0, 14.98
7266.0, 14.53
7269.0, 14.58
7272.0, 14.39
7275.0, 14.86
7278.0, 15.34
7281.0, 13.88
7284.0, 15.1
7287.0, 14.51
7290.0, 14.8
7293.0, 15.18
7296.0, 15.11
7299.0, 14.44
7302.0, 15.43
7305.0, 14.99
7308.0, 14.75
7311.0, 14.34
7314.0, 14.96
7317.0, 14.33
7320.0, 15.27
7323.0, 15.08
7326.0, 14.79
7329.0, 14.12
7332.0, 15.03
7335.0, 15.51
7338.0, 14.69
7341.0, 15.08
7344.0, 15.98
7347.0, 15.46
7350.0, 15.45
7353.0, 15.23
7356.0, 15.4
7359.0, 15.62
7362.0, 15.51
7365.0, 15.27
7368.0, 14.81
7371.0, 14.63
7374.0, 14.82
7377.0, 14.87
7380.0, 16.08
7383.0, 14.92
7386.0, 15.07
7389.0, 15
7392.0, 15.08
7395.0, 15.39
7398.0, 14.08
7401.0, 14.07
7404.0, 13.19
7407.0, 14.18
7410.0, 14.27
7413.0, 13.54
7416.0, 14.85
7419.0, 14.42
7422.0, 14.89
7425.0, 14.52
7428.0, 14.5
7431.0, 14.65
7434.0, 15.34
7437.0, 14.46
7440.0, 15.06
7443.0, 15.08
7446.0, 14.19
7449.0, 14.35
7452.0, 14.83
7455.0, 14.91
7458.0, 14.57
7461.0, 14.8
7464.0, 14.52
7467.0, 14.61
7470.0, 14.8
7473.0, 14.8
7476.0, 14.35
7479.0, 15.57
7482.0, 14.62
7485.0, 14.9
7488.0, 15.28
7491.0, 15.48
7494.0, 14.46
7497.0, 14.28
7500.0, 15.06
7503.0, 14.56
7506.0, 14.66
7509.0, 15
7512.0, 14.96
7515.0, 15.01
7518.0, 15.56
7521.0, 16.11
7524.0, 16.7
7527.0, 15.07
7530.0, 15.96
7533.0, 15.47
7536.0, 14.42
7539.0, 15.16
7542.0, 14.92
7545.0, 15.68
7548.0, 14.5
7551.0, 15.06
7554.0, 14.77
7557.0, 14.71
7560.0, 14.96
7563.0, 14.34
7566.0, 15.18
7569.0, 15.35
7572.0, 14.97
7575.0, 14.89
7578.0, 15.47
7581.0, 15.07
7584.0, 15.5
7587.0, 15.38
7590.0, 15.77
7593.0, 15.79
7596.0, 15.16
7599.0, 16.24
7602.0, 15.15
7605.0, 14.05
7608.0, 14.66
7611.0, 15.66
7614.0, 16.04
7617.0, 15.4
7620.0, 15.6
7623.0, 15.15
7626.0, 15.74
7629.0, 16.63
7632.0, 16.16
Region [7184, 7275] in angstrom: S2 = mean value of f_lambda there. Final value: 14.6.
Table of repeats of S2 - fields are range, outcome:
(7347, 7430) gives 14.8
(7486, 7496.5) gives 15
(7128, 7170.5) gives 14.6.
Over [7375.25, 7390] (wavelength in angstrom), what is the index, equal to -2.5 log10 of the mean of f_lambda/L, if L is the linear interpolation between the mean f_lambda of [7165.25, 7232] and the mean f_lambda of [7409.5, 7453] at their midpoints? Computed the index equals -0.04 mag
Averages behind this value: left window 14.9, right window 14.6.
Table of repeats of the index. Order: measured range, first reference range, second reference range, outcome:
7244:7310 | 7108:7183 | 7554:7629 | 0.02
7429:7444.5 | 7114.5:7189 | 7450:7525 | 0.00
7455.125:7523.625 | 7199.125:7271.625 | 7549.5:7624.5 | 0.01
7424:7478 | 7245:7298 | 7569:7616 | 0.02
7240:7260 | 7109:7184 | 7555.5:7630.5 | 0.05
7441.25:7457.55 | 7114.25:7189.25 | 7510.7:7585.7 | 0.03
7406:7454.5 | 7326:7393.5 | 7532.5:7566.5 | 0.04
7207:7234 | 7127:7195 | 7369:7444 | 0.00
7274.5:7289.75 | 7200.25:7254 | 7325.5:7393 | 0.01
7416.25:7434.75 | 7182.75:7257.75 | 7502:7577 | 0.02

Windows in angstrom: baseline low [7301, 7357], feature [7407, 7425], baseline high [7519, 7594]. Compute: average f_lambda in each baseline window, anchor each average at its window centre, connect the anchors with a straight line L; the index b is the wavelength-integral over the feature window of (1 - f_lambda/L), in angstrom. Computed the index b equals 0.9 angstrom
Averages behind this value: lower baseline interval 15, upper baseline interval 15.2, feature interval 14.4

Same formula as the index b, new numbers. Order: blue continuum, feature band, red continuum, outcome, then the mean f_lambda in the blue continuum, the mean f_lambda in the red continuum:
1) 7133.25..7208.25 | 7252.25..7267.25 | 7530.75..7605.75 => 0.5 angstrom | 14.8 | 15.1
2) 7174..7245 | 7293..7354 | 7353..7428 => -0.9 angstrom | 14.8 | 14.8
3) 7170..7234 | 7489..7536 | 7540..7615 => -0.2 angstrom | 15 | 15.2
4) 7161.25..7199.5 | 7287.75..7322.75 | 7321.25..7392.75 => 0.5 angstrom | 14.9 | 15.1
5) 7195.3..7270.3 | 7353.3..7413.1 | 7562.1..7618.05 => 0.2 angstrom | 14.6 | 15.3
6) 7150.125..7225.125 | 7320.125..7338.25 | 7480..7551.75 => 0.0 angstrom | 14.8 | 15.1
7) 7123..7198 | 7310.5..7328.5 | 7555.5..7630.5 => 0.3 angstrom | 14.8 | 15.3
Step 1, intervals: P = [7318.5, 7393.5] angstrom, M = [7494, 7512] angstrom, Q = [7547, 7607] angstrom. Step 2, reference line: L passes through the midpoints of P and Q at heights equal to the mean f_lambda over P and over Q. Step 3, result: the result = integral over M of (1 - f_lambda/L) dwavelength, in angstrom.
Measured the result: 0.5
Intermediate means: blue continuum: 15.2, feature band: 14.7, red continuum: 15.1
